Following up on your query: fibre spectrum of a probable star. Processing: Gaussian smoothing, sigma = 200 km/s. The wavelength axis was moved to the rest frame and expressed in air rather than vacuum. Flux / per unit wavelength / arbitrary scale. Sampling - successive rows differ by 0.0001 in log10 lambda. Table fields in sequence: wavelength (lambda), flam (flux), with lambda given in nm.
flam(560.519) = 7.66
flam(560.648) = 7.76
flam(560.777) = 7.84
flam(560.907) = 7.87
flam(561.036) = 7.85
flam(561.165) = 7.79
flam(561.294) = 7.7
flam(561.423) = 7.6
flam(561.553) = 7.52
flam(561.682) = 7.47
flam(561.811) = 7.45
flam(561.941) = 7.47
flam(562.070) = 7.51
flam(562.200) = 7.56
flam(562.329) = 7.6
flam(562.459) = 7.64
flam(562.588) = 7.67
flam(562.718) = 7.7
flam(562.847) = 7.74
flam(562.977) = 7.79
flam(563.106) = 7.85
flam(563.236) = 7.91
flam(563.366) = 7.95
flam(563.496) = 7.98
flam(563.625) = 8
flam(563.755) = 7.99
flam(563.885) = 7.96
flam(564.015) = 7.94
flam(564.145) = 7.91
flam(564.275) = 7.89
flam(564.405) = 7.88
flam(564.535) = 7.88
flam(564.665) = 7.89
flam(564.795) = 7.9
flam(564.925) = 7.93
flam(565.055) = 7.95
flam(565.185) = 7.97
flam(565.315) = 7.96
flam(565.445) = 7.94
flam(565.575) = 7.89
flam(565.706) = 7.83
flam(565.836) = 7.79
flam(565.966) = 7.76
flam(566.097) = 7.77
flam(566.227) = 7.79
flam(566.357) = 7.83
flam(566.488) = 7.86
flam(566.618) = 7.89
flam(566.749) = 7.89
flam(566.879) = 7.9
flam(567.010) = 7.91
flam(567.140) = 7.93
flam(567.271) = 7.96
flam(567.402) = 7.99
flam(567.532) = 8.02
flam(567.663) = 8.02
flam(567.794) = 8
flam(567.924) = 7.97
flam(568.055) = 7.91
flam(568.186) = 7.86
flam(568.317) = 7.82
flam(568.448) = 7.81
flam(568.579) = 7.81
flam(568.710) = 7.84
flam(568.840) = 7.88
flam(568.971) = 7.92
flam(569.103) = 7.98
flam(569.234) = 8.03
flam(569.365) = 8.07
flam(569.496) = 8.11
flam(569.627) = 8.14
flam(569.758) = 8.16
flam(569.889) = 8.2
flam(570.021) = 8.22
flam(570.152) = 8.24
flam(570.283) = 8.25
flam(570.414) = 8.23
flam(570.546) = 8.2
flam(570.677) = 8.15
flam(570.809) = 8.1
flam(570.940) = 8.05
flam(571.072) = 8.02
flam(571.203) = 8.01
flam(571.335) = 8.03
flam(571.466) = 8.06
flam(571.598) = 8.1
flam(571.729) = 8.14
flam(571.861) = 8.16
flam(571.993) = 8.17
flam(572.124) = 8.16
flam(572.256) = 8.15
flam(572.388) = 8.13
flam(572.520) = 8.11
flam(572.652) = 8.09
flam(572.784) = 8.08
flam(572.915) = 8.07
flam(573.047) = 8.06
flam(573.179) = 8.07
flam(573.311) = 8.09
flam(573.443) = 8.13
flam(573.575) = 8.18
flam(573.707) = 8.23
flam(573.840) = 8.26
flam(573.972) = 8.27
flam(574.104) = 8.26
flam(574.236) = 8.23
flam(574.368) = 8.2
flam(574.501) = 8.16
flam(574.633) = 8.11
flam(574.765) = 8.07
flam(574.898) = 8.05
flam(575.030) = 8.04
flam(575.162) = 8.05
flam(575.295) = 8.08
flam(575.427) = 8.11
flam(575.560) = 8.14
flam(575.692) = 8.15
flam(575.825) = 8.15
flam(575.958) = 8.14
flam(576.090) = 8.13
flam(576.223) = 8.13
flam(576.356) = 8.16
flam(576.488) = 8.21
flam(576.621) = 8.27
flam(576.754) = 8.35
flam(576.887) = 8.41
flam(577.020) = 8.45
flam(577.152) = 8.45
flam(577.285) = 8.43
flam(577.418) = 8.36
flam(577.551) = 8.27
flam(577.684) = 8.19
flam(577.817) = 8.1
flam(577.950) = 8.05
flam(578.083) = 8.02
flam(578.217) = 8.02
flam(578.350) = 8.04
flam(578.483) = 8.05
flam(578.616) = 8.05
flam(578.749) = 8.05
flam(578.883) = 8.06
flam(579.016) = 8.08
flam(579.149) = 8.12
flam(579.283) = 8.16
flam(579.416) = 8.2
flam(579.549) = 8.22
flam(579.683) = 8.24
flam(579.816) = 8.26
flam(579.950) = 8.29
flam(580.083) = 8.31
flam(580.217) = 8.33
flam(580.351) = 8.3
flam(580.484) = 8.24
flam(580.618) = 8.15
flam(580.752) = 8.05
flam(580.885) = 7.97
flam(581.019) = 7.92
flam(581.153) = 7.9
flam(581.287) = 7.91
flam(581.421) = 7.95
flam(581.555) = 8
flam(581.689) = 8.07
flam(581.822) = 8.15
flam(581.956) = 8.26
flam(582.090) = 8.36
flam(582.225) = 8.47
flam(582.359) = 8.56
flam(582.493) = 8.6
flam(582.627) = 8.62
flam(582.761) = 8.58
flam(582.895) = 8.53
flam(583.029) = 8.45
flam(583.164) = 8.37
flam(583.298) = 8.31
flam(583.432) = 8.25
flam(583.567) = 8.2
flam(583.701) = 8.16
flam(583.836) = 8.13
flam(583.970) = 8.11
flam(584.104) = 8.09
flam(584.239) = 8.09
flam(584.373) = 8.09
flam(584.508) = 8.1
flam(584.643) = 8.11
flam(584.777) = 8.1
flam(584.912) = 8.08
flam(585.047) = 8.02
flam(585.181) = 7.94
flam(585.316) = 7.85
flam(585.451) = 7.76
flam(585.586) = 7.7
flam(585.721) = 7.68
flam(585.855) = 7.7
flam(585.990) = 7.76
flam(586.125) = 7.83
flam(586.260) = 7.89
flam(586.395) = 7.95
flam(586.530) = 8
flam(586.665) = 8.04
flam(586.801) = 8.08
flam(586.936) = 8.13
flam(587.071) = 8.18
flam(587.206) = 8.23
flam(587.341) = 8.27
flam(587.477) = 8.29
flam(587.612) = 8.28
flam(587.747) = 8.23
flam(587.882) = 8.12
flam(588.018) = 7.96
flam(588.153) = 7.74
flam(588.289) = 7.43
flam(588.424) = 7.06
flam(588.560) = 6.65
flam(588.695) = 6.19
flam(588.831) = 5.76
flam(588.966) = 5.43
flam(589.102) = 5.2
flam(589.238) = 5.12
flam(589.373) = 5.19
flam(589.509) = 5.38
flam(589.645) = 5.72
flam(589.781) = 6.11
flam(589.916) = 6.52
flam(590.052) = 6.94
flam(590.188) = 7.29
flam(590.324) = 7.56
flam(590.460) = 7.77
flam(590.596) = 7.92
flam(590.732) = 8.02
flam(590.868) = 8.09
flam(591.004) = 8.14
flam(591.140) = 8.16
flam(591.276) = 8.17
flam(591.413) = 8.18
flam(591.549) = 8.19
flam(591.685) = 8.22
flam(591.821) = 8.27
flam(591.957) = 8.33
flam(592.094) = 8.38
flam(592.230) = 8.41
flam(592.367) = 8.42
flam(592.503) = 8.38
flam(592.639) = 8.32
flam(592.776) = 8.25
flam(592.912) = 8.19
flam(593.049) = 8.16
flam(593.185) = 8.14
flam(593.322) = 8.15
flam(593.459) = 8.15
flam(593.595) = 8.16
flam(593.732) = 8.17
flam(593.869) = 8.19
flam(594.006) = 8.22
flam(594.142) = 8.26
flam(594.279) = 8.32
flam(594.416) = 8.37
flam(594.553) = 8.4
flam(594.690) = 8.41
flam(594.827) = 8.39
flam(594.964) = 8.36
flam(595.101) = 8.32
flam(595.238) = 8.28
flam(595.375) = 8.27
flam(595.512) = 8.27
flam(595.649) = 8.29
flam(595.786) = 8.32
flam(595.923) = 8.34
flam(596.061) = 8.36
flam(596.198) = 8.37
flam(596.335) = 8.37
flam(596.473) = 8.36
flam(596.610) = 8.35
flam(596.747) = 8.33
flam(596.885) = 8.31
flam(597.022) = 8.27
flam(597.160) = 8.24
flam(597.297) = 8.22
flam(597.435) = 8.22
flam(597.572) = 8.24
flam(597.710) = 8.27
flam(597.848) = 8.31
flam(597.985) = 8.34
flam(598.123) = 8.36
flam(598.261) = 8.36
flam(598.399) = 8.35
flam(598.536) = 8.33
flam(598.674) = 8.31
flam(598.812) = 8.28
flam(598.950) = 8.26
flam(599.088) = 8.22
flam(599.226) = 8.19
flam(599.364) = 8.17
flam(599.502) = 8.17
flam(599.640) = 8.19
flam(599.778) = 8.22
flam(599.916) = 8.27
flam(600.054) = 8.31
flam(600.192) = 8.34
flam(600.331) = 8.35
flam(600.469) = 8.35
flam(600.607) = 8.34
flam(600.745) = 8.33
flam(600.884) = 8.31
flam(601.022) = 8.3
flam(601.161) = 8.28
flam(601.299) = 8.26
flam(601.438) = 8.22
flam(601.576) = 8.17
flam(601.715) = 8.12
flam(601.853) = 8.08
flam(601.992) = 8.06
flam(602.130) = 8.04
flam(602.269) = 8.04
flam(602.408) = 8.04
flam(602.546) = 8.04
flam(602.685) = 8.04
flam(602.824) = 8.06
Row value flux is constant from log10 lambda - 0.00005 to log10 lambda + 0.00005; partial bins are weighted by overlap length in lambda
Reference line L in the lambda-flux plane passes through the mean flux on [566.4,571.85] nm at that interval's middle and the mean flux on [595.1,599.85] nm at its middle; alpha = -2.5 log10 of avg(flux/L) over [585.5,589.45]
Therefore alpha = 0.113 mag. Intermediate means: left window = 8.02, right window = 8.29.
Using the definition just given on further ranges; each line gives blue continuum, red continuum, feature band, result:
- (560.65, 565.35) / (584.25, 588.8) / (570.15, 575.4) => -0.04 mag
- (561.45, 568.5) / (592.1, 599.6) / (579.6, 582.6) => -0.02 mag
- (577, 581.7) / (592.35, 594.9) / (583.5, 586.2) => 0.03 mag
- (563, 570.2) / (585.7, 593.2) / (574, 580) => -0.05 mag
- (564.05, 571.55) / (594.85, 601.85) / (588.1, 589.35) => 0.30 mag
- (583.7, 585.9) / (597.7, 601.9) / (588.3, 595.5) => 0.07 mag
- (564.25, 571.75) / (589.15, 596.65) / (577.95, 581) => -0.03 mag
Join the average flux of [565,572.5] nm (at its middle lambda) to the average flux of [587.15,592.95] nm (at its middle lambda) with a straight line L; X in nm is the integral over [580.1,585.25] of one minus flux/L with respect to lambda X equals -0.38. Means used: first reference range 8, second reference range 7.45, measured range 8.2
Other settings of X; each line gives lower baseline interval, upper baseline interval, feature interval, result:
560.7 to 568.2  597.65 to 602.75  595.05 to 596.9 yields -0.03 nm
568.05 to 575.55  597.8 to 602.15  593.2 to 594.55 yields 0.00 nm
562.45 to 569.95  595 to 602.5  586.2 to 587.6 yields 0.00 nm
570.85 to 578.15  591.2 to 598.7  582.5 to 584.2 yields -0.02 nm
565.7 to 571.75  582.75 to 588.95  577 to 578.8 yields -0.05 nm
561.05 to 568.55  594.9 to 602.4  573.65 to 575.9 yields -0.05 nm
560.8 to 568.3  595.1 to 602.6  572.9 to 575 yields -0.05 nm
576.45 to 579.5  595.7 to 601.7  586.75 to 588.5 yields 0.05 nm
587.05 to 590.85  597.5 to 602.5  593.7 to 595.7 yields -0.17 nm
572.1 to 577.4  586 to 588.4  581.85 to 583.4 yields -0.07 nm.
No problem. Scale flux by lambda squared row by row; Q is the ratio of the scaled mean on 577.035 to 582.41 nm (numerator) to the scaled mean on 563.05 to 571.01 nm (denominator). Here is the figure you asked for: 1.07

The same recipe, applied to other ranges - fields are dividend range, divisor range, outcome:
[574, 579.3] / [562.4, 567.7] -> 1.08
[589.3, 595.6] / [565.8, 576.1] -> 1.06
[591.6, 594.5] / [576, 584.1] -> 1.05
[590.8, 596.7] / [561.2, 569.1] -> 1.17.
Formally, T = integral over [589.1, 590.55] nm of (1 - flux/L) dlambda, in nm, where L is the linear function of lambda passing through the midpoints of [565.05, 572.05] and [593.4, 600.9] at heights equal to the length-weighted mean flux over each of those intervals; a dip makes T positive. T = 0.33 nm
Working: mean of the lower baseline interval 7.99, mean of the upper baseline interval 8.29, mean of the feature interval 6.33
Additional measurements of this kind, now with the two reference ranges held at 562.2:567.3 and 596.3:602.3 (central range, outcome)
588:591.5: 0.535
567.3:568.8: -0.002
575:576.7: -0.032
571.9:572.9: -0.022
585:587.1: 0.054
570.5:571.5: -0.018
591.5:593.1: -0.023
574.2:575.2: -0.017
